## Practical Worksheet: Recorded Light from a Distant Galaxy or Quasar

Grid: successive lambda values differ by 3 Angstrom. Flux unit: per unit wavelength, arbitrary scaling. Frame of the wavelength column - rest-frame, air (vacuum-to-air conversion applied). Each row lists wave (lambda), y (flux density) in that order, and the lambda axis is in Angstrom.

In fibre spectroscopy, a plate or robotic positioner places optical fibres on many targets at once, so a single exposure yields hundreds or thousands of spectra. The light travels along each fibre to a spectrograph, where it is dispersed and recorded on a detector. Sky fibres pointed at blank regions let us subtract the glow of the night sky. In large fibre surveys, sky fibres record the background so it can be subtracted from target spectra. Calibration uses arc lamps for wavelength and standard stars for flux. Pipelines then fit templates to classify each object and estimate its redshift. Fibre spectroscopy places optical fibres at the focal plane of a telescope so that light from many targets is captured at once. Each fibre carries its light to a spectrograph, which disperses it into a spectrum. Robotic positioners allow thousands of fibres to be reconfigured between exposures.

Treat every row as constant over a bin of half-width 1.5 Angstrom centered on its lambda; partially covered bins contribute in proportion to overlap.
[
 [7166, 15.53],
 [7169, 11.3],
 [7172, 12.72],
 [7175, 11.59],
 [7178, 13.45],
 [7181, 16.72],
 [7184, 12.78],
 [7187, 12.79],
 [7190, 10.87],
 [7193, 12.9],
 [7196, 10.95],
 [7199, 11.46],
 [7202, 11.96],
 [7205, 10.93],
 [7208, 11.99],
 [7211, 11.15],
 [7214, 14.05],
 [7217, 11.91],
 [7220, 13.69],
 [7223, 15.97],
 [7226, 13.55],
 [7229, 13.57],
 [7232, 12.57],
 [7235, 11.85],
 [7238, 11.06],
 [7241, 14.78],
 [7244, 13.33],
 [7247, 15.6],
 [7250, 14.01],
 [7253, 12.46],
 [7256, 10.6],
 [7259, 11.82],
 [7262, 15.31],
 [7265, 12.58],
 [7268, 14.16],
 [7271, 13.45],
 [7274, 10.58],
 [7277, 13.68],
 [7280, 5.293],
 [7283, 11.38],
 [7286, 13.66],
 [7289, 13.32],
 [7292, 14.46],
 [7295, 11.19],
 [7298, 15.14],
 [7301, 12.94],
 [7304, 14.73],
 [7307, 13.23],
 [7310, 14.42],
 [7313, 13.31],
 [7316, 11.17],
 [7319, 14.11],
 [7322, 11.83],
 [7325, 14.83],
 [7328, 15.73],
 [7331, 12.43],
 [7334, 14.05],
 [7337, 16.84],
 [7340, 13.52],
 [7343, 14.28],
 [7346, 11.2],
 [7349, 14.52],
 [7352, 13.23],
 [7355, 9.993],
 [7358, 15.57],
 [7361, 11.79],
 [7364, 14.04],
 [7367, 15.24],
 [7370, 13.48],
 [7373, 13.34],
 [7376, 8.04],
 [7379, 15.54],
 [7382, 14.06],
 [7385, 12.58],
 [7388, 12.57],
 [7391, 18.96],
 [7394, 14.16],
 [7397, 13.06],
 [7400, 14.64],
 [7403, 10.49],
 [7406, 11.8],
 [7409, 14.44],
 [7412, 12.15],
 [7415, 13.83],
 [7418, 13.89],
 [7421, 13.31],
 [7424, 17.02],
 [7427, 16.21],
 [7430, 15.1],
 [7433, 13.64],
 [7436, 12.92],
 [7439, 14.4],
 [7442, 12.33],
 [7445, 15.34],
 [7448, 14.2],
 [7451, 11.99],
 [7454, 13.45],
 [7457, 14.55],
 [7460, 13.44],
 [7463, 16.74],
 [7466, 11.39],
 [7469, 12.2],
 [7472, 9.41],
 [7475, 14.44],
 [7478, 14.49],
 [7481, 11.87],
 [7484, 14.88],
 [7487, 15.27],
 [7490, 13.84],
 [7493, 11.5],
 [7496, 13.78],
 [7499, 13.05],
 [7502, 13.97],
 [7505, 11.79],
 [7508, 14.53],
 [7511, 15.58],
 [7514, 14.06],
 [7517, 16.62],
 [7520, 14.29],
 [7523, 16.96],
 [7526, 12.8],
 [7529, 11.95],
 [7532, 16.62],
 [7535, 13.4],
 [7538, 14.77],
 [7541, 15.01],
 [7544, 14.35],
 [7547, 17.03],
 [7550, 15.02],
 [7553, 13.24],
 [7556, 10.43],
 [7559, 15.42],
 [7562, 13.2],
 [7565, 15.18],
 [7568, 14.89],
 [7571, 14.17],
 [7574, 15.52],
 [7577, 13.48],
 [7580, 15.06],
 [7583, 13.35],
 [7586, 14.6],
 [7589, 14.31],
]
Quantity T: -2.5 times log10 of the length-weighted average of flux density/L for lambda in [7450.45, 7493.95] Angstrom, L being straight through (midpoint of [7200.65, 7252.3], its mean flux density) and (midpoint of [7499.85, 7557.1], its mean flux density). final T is 0.06 mag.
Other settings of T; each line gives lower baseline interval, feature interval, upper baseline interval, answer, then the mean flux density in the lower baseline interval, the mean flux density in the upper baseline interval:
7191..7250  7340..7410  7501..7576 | 0.02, 12.8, 14.4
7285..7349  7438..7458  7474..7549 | 0.03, 13.7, 14.3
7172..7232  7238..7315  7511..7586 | 0.01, 12.7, 14.5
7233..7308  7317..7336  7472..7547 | -0.06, 12.8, 14.1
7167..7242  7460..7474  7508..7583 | 0.12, 12.7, 14.5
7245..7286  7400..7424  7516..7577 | 0.02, 12.4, 14.5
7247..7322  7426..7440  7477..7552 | -0.05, 12.8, 14.3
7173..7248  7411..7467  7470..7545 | -0.03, 12.8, 14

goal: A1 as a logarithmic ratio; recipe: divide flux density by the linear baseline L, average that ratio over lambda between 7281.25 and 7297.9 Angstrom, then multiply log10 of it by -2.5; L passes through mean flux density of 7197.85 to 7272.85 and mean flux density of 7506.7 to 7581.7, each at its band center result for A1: 0.03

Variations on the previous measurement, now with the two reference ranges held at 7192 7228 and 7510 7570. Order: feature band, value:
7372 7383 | 0.07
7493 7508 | 0.09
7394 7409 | 0.07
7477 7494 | 0.04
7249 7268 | 0.00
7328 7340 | -0.09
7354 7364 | 0.05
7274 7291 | 0.13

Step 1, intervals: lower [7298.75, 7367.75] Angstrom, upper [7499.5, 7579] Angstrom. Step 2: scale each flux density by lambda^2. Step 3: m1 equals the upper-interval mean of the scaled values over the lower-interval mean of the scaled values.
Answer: 1.1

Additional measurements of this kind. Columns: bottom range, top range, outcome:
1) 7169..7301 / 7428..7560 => 1.17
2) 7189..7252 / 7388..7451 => 1.16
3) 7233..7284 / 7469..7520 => 1.17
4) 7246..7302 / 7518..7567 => 1.22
